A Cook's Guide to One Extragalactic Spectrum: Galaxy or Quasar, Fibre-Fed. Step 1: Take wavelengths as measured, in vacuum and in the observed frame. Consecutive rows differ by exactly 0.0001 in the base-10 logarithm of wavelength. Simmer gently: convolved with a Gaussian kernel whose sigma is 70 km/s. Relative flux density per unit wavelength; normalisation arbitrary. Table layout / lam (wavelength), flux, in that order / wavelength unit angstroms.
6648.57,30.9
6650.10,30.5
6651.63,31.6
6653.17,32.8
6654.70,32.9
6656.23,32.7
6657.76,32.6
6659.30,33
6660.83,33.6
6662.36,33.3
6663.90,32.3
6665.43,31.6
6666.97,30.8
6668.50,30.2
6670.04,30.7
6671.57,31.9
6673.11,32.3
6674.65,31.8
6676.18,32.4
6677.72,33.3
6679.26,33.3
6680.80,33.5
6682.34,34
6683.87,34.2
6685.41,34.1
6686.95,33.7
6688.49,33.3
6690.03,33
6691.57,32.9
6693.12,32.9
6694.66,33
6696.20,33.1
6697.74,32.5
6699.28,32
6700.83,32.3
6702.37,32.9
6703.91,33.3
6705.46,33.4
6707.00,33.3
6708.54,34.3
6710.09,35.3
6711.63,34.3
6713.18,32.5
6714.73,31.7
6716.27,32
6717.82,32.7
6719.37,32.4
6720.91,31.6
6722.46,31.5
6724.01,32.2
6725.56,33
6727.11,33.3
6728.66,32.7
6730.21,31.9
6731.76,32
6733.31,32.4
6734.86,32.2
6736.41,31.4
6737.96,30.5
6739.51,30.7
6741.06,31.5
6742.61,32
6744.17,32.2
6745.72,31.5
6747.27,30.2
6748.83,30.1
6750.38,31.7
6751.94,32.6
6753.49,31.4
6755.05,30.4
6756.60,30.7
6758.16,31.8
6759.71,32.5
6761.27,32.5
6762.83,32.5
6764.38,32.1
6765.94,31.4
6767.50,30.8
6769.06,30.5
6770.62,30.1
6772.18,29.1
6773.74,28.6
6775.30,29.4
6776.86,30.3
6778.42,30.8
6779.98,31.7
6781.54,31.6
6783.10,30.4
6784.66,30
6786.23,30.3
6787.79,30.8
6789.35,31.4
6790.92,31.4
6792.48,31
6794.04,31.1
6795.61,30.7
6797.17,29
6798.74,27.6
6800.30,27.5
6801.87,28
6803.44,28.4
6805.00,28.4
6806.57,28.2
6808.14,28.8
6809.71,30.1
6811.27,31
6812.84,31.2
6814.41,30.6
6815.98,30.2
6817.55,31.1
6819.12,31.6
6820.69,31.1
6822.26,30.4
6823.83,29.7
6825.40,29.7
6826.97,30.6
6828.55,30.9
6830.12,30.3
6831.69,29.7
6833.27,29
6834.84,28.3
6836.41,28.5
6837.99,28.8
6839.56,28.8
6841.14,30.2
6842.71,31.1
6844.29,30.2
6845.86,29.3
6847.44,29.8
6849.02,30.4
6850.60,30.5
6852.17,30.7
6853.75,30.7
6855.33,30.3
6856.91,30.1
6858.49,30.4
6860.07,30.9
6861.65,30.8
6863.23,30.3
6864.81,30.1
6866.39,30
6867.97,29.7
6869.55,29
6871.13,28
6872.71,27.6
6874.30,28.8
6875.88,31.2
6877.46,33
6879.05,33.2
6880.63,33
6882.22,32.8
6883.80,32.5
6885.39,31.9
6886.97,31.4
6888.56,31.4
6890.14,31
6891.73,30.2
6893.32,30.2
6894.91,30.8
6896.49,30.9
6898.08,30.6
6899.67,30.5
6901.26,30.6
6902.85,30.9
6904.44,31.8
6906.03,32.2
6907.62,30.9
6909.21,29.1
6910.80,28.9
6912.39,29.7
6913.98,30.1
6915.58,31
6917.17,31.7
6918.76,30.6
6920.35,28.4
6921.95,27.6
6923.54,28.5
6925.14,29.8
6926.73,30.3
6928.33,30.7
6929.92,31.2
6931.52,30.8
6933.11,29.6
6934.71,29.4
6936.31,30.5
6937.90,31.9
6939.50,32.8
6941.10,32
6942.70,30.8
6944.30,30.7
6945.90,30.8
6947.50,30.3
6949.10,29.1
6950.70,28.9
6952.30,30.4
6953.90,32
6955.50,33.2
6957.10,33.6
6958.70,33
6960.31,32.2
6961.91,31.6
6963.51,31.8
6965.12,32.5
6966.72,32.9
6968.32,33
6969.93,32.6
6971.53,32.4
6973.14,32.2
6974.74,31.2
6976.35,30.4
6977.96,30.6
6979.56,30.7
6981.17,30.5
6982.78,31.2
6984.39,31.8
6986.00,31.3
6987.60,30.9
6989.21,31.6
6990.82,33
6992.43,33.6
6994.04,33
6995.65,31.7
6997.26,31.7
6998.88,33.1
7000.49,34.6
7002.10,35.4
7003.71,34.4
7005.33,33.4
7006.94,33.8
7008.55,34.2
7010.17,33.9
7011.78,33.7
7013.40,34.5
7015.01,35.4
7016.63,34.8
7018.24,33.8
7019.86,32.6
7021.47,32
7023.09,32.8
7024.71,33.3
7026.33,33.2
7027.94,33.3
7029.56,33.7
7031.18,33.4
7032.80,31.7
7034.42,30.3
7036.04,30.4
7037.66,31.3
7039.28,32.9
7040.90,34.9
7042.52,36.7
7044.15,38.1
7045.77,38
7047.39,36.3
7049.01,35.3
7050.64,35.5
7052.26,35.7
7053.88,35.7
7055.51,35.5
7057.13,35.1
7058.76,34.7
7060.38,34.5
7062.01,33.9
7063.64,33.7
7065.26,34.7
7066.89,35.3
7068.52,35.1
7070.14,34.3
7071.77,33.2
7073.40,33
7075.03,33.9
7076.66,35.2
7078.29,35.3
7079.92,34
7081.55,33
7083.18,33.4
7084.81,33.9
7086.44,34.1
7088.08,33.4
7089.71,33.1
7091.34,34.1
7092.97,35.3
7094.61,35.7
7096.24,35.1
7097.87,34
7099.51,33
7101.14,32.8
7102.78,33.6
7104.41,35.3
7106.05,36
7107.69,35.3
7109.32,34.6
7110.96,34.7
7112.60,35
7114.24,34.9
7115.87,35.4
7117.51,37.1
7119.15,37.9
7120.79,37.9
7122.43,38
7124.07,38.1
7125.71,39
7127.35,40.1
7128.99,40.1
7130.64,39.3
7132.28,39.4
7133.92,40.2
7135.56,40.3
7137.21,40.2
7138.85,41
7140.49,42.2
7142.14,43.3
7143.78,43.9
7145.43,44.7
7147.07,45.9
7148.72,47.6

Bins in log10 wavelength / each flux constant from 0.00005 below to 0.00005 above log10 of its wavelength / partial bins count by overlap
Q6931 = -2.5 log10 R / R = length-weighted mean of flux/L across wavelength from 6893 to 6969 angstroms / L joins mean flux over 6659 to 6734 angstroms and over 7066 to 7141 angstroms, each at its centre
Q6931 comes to 0.12 mag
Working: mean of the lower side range 32.7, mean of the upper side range 36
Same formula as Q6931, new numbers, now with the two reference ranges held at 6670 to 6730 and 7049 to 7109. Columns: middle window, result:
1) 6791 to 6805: 0.141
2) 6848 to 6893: 0.098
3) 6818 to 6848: 0.121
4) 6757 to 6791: 0.078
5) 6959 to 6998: 0.071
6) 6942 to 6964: 0.087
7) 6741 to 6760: 0.057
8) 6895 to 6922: 0.113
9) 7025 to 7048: 0.014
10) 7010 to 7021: 0.004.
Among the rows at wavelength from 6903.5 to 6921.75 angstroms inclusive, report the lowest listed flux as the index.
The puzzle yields 28.4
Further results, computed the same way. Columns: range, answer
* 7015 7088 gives 30.3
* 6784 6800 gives 27.6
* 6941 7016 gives 28.9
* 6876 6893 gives 30.2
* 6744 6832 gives 27.5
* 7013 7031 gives 32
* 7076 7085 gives 33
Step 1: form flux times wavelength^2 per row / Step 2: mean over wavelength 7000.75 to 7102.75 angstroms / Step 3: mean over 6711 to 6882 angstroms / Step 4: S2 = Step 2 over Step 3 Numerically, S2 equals 1.20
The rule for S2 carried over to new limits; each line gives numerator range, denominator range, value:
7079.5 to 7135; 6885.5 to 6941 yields 1.24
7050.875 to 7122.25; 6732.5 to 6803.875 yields 1.24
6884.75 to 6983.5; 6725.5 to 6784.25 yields 1.04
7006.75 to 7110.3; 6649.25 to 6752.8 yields 1.17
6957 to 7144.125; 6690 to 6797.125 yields 1.19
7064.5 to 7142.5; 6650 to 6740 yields 1.25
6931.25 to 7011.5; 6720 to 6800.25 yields 1.09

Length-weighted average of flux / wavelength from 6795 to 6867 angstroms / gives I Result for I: 29.9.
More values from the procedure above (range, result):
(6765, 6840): 30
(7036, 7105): 34.5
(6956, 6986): 31.9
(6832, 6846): 29.4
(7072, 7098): 34.1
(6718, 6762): 31.8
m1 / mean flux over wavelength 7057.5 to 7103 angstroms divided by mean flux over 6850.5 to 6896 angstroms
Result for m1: 1.1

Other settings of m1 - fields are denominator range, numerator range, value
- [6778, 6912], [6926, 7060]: 1.08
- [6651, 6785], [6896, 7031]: 0.99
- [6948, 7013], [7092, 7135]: 1.13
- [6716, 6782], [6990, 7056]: 1.08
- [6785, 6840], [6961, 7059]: 1.11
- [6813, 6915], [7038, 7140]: 1.17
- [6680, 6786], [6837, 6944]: 0.95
